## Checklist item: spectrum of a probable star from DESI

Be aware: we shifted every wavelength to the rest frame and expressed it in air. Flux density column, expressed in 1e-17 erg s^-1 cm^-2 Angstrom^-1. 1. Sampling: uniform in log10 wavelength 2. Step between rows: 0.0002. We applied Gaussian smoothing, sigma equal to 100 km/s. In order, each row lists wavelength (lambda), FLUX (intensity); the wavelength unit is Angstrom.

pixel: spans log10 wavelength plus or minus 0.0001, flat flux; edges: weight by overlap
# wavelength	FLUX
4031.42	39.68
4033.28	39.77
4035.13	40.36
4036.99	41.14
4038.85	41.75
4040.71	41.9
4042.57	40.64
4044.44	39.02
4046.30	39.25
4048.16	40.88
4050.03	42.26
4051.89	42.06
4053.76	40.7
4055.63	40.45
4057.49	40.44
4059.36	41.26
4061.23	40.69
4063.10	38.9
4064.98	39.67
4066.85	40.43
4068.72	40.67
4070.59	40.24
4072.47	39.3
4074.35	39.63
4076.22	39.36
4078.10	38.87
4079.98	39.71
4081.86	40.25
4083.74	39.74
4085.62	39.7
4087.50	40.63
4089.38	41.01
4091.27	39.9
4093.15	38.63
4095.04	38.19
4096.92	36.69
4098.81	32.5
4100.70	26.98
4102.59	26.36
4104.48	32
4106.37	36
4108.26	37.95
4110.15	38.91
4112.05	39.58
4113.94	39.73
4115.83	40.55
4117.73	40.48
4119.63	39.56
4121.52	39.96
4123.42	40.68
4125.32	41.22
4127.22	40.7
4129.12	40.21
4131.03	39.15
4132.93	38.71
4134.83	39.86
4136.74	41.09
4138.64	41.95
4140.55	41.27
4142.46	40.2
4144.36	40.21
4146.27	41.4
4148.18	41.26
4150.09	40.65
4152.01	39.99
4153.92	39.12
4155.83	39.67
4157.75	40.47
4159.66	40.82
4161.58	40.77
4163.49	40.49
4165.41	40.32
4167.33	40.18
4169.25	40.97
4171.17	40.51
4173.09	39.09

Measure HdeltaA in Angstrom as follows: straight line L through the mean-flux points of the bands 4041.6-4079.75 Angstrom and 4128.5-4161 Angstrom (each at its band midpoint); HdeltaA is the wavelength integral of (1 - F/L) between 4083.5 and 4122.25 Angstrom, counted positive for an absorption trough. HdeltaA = 2.8 Angstrom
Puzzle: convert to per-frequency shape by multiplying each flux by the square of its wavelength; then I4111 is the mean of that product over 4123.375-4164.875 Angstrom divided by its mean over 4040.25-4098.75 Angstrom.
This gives 1.05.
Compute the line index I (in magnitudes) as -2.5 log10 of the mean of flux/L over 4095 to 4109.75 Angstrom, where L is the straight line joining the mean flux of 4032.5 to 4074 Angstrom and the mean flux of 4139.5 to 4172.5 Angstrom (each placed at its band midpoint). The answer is 0.21 mag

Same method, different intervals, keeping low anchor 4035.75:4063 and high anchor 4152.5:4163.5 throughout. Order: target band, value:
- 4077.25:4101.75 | 0.08 mag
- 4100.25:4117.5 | 0.13 mag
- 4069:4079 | 0.03 mag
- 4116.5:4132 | 0.00 mag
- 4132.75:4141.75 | -0.01 mag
